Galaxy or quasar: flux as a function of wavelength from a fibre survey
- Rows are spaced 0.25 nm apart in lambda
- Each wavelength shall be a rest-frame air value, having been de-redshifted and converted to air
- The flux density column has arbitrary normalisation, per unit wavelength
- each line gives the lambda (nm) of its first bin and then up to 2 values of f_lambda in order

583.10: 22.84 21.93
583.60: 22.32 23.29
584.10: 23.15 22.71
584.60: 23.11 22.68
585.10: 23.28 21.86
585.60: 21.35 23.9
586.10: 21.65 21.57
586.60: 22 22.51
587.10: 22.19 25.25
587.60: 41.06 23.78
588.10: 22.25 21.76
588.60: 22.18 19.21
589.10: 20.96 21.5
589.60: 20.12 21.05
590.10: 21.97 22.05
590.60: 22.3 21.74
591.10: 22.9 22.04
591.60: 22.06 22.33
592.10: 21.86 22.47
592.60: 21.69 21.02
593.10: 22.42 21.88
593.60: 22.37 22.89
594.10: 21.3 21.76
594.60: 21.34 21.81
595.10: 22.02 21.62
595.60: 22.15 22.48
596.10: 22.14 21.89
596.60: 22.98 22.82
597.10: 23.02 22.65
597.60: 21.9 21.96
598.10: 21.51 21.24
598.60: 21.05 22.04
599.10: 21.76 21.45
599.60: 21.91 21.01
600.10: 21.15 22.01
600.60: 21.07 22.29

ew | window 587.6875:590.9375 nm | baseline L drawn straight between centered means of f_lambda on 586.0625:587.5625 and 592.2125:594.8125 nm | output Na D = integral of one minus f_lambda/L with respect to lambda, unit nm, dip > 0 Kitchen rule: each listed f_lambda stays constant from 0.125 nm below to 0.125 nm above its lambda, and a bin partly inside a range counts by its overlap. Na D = 0.167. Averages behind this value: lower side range 23.7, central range 21.8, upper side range 21.9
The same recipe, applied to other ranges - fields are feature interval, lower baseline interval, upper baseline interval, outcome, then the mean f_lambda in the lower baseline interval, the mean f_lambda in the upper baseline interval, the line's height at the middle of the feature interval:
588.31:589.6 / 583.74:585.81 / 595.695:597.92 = 0.09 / 22.7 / 22.4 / 22.6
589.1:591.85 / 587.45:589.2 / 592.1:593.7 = 0.18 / 24.5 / 22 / 23.3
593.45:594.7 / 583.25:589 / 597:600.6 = 0.02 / 23.3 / 21.7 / 22.3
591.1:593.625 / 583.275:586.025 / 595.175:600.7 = 0.02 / 22.7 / 21.9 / 22.2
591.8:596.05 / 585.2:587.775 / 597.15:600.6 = 0.14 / 24.3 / 21.7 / 22.7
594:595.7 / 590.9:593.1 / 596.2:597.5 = 0.05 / 22.1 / 22.6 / 22.4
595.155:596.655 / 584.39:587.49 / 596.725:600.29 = -0.01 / 22.7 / 21.8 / 22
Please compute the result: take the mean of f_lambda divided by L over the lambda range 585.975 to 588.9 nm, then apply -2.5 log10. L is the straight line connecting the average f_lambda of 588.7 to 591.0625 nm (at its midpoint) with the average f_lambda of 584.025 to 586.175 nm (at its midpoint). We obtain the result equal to -0.09 mag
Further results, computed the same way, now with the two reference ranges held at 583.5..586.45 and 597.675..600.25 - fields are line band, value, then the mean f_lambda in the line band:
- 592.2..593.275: 0.00 mag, 21.9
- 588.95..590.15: 0.06 mag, 21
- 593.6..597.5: -0.02 mag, 22.2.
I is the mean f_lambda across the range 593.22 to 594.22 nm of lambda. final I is 22.1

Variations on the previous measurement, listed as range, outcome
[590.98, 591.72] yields 22.3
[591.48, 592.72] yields 22.1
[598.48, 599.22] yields 21.6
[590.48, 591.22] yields 22.3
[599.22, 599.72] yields 21.7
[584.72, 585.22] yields 23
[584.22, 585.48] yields 22.7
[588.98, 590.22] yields 21.1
